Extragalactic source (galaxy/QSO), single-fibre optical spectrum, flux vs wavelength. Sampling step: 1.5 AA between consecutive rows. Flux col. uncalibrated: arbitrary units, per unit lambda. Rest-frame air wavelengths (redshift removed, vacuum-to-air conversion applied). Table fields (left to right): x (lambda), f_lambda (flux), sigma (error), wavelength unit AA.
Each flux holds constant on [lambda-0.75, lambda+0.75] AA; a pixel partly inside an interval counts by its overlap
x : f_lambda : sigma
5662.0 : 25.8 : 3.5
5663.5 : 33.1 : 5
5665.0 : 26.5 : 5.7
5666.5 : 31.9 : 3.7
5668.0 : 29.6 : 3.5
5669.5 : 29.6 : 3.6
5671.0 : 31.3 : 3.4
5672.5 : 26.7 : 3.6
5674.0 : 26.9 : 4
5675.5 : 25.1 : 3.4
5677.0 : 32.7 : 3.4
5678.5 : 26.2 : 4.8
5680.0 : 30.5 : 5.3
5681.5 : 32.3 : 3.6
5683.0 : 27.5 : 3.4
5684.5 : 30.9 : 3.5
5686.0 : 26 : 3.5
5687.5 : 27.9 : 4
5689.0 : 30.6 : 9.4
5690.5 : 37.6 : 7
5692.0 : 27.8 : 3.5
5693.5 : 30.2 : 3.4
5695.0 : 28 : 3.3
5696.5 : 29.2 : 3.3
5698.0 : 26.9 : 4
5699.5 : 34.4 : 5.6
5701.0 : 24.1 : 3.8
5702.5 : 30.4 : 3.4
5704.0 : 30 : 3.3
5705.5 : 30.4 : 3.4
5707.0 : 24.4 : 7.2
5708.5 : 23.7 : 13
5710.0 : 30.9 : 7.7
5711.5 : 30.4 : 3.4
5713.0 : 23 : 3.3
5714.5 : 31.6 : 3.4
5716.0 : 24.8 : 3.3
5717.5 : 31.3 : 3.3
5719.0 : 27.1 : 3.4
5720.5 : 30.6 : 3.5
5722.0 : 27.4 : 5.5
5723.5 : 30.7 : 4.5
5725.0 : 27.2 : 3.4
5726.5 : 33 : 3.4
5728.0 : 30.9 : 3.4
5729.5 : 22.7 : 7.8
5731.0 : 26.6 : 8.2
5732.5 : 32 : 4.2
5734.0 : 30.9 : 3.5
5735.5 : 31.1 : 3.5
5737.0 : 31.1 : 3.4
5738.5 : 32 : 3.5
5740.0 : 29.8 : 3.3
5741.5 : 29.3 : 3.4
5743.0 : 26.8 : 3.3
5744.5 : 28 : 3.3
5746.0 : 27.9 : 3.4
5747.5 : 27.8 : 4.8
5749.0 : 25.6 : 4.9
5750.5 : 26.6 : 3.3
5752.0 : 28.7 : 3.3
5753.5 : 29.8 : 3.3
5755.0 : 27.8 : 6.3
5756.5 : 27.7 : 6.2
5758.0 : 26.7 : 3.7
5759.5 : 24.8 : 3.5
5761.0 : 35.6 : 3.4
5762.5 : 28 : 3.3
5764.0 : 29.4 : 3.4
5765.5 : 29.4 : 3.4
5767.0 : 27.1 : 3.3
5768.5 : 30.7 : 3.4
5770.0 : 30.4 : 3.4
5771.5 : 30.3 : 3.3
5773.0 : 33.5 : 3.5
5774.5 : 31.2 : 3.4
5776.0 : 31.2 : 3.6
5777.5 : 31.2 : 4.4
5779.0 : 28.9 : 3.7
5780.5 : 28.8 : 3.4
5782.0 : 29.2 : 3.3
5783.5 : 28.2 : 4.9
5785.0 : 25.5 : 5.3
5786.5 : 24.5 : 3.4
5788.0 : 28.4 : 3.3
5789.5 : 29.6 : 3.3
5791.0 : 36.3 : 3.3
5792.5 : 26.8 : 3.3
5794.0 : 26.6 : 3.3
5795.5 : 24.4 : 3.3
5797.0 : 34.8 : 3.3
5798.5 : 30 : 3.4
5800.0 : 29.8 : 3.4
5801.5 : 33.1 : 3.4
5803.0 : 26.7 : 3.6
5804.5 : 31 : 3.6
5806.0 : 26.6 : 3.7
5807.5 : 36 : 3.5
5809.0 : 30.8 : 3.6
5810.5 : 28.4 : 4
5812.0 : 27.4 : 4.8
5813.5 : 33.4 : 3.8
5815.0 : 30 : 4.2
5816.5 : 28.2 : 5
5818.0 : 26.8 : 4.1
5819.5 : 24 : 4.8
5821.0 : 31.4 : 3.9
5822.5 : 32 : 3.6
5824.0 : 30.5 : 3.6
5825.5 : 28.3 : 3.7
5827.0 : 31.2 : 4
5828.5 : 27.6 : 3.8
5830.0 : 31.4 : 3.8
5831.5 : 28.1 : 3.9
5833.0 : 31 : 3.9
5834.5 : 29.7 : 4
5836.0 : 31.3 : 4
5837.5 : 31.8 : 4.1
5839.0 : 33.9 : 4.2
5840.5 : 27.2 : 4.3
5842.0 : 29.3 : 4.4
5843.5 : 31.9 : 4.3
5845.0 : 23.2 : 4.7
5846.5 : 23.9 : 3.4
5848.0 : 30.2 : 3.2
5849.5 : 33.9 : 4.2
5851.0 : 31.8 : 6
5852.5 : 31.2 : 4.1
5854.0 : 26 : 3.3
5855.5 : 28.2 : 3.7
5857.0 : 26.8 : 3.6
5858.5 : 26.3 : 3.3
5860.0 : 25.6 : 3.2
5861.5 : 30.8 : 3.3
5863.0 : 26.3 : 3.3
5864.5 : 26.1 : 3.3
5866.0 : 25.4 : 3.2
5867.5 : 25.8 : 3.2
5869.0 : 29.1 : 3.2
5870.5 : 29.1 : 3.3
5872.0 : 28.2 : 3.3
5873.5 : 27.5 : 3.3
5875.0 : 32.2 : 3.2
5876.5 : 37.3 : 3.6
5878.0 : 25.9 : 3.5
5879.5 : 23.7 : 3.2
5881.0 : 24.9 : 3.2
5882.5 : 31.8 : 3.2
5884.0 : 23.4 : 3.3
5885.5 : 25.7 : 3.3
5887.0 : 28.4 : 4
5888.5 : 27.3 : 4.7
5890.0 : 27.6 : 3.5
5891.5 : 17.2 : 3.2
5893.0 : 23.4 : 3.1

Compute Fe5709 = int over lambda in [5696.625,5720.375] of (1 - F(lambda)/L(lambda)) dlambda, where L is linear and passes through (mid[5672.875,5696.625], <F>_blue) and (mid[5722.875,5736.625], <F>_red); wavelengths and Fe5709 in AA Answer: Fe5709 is 0.9 AA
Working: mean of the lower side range 29.3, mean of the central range 28.3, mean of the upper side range 29.5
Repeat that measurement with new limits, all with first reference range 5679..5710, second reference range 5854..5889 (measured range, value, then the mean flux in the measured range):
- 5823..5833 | -0.6 AA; 29.7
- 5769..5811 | -2.1 AA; 29.7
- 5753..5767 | -0.1 AA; 28.7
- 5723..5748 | -0.4 AA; 29.3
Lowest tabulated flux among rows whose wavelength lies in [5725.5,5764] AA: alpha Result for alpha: 22.7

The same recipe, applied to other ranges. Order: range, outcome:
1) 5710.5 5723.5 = 23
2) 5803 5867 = 23.2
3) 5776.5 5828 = 24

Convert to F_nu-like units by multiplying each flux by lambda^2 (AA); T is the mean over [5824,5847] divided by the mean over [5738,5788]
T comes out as 1.05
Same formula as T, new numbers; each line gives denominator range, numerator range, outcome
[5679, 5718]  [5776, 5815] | 1.05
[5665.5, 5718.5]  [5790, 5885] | 1.06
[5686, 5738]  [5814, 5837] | 1.06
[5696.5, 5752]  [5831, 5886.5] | 1.04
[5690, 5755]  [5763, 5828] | 1.05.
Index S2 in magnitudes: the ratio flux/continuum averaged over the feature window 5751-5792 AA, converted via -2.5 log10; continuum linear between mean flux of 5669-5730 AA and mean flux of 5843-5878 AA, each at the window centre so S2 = -0.02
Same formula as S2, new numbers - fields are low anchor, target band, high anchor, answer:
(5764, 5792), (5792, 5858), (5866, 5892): -0.032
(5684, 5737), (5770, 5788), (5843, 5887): -0.029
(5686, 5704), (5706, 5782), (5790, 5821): 0.024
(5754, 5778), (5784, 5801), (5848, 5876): 0.018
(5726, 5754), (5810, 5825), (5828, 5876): -0.013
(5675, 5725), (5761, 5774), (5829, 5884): -0.051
